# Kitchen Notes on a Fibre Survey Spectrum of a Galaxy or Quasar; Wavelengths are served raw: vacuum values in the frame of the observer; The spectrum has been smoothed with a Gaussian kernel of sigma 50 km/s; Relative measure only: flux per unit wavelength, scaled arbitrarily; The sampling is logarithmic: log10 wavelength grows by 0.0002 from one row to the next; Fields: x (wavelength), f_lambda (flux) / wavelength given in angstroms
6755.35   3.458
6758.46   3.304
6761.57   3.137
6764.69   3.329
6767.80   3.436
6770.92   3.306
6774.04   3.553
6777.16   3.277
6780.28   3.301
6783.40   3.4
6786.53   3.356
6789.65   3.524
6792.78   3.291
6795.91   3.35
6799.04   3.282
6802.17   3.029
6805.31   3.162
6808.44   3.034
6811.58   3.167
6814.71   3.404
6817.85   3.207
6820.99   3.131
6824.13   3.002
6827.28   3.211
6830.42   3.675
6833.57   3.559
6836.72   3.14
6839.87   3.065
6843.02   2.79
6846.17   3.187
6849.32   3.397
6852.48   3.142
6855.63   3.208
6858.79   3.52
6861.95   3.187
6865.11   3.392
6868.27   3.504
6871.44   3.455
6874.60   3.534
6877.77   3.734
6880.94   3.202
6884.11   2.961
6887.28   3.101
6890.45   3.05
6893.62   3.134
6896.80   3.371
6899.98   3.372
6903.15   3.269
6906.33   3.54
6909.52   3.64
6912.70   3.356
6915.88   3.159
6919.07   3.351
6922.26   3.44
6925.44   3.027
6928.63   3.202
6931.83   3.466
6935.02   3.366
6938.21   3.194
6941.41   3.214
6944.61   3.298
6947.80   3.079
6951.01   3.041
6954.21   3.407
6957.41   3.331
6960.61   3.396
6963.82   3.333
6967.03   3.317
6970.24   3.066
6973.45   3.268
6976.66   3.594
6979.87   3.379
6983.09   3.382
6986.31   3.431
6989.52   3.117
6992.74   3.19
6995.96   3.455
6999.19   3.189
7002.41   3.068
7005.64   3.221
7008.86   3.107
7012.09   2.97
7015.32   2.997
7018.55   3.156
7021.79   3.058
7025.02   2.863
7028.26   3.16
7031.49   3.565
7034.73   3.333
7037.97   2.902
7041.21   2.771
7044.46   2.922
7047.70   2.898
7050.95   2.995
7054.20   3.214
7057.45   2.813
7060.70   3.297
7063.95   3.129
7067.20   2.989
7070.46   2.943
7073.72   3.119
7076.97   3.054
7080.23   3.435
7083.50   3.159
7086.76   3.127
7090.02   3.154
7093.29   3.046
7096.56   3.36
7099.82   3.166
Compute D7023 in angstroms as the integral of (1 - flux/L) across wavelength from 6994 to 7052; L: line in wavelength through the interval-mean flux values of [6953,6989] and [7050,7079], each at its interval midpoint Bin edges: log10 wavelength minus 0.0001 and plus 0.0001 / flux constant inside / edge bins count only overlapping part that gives 1.8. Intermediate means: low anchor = 3.35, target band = 3.09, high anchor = 3.07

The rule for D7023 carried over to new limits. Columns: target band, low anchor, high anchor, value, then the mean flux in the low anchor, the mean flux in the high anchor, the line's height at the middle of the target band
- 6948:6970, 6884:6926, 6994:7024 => -0.5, 3.29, 3.13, 3.21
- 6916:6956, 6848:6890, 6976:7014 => 0.4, 3.33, 3.25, 3.28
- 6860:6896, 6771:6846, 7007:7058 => -1.2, 3.26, 3.05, 3.19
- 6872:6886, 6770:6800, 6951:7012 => -0.1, 3.37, 3.28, 3.32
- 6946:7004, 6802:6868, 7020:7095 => -2.6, 3.23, 3.08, 3.14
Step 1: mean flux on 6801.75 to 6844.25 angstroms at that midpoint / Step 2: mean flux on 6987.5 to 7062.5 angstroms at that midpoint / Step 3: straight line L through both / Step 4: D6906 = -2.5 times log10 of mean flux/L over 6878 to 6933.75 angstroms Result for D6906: -0.04 mag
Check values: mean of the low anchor 3.19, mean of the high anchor 3.1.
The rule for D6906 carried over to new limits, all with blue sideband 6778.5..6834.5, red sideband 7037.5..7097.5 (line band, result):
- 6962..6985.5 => -0.064 mag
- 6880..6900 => 0.020 mag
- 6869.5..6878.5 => -0.106 mag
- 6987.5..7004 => -0.029 mag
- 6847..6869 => -0.029 mag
